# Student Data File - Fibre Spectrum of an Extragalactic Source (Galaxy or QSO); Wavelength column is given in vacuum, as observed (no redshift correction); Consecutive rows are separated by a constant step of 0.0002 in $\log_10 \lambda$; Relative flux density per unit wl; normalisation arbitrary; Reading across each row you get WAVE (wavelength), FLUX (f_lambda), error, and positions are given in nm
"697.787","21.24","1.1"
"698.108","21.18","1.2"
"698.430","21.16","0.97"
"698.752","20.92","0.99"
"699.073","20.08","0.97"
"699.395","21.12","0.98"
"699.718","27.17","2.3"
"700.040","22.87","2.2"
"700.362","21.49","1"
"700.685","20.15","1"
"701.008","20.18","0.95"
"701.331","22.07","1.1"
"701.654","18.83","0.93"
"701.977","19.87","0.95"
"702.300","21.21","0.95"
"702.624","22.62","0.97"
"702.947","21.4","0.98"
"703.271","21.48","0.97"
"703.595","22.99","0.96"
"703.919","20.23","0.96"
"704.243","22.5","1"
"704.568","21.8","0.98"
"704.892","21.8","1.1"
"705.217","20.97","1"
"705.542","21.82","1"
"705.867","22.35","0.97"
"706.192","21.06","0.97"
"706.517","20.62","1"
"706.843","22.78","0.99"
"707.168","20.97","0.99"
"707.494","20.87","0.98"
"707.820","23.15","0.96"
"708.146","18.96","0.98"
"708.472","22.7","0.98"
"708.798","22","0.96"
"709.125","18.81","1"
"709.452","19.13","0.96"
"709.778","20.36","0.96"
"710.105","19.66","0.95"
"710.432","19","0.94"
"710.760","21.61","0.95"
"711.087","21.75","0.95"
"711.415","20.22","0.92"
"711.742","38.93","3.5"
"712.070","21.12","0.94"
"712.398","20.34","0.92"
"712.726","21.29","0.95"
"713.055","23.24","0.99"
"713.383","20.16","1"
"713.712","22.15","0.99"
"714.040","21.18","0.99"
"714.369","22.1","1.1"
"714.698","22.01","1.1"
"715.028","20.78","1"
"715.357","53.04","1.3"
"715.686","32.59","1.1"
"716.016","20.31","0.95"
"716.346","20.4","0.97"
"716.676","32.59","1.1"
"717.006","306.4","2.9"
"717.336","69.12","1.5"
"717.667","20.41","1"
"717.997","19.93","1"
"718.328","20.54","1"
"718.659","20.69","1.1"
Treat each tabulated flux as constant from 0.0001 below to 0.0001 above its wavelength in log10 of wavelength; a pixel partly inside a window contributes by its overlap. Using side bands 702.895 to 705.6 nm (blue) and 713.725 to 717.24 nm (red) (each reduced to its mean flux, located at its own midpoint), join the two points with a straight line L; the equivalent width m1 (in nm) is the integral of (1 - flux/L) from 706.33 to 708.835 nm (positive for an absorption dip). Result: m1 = 0.78 nm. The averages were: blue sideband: 21.7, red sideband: 54.1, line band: 21.5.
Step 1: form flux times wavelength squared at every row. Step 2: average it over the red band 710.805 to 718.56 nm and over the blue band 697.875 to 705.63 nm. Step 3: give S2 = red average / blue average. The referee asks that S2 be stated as 1.86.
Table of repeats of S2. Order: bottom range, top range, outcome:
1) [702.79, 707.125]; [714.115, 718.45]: 2.41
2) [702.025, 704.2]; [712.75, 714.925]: 1.04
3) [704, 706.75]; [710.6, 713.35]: 1.10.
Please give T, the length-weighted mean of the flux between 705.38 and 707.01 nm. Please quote 21.7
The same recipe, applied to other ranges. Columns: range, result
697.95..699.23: 20.8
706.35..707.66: 21.3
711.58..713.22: 25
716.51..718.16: 89.7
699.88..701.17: 21.2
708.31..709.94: 20.6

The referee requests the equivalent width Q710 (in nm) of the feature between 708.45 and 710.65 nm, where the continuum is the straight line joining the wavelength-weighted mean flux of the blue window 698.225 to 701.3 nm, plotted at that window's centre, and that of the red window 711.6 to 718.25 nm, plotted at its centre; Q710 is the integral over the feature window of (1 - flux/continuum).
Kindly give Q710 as 0.91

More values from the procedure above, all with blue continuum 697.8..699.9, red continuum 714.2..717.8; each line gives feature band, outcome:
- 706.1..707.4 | 0.57 nm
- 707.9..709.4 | 0.76 nm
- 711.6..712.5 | 0.40 nm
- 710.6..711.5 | 0.49 nm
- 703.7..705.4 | 0.61 nm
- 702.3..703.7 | 0.38 nm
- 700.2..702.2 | 0.46 nm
